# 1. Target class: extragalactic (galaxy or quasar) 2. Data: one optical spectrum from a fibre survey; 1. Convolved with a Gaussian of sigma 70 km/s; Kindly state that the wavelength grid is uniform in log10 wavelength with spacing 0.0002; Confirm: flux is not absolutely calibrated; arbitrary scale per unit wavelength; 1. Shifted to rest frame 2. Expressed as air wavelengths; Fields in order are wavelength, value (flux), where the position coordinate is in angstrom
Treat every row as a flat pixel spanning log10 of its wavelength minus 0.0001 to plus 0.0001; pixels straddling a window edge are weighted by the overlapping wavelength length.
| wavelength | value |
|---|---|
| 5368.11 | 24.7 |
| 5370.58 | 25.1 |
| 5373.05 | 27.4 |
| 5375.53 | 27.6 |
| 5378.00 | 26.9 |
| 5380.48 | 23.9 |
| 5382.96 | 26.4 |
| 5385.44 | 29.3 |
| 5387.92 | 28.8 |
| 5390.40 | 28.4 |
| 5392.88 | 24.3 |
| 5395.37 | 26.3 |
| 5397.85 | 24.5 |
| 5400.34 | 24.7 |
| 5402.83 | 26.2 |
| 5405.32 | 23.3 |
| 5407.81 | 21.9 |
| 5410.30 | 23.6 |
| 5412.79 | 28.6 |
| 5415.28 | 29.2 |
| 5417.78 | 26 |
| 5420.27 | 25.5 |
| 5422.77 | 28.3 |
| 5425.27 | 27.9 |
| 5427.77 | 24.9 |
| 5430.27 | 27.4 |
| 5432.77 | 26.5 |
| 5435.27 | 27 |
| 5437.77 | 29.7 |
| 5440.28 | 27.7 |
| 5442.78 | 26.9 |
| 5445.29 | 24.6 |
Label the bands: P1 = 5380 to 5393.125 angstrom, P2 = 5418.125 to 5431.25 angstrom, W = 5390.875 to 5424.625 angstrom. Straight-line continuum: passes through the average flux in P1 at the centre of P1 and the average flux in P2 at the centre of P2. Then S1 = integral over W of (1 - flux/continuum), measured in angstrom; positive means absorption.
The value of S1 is 1.6 angstrom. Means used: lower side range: 27.2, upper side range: 26.7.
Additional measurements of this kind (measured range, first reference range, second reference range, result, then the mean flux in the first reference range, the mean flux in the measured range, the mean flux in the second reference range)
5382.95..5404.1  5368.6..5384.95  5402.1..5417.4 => -0.5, 26.3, 26.5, 25.5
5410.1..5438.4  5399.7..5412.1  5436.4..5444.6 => -1.1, 24.1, 27.1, 27.8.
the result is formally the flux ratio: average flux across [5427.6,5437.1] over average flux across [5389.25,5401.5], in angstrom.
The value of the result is 1.0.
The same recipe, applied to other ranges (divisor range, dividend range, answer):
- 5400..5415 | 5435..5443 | 1.12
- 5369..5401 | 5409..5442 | 1.02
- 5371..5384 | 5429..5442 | 1.05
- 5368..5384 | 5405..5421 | 0.98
